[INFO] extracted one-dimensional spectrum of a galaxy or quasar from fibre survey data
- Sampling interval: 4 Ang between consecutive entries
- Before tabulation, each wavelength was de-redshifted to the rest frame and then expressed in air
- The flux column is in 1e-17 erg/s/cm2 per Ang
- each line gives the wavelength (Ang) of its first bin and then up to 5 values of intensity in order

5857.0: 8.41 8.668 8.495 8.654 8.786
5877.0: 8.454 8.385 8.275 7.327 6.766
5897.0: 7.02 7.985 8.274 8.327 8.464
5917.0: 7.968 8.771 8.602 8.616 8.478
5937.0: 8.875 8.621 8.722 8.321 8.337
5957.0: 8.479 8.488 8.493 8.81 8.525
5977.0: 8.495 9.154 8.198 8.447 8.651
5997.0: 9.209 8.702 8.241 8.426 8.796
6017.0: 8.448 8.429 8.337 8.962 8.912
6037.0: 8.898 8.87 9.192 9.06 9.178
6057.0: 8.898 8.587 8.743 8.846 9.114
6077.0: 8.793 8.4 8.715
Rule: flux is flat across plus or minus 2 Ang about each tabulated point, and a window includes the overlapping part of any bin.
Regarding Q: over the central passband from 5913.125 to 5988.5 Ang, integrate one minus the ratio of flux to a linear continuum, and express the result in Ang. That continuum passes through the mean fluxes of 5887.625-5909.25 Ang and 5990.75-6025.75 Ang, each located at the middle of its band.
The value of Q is -4.66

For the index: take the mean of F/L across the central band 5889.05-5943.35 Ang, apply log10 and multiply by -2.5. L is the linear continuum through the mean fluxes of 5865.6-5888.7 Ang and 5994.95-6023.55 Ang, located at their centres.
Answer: 0.038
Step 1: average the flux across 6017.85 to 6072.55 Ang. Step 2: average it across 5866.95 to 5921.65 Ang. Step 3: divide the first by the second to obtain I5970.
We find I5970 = 1.1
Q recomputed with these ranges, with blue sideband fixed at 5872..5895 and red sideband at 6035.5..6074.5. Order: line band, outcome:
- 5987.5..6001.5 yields -0.28 Ang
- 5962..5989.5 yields -0.34 Ang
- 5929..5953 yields -0.85 Ang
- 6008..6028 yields 0.49 Ang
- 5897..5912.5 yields 0.03 Ang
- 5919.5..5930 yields -0.59 Ang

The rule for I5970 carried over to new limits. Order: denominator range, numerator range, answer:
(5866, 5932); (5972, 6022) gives 1.05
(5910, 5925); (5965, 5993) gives 1.02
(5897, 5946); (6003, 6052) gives 1.04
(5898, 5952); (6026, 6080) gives 1.06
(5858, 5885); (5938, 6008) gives 1.00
